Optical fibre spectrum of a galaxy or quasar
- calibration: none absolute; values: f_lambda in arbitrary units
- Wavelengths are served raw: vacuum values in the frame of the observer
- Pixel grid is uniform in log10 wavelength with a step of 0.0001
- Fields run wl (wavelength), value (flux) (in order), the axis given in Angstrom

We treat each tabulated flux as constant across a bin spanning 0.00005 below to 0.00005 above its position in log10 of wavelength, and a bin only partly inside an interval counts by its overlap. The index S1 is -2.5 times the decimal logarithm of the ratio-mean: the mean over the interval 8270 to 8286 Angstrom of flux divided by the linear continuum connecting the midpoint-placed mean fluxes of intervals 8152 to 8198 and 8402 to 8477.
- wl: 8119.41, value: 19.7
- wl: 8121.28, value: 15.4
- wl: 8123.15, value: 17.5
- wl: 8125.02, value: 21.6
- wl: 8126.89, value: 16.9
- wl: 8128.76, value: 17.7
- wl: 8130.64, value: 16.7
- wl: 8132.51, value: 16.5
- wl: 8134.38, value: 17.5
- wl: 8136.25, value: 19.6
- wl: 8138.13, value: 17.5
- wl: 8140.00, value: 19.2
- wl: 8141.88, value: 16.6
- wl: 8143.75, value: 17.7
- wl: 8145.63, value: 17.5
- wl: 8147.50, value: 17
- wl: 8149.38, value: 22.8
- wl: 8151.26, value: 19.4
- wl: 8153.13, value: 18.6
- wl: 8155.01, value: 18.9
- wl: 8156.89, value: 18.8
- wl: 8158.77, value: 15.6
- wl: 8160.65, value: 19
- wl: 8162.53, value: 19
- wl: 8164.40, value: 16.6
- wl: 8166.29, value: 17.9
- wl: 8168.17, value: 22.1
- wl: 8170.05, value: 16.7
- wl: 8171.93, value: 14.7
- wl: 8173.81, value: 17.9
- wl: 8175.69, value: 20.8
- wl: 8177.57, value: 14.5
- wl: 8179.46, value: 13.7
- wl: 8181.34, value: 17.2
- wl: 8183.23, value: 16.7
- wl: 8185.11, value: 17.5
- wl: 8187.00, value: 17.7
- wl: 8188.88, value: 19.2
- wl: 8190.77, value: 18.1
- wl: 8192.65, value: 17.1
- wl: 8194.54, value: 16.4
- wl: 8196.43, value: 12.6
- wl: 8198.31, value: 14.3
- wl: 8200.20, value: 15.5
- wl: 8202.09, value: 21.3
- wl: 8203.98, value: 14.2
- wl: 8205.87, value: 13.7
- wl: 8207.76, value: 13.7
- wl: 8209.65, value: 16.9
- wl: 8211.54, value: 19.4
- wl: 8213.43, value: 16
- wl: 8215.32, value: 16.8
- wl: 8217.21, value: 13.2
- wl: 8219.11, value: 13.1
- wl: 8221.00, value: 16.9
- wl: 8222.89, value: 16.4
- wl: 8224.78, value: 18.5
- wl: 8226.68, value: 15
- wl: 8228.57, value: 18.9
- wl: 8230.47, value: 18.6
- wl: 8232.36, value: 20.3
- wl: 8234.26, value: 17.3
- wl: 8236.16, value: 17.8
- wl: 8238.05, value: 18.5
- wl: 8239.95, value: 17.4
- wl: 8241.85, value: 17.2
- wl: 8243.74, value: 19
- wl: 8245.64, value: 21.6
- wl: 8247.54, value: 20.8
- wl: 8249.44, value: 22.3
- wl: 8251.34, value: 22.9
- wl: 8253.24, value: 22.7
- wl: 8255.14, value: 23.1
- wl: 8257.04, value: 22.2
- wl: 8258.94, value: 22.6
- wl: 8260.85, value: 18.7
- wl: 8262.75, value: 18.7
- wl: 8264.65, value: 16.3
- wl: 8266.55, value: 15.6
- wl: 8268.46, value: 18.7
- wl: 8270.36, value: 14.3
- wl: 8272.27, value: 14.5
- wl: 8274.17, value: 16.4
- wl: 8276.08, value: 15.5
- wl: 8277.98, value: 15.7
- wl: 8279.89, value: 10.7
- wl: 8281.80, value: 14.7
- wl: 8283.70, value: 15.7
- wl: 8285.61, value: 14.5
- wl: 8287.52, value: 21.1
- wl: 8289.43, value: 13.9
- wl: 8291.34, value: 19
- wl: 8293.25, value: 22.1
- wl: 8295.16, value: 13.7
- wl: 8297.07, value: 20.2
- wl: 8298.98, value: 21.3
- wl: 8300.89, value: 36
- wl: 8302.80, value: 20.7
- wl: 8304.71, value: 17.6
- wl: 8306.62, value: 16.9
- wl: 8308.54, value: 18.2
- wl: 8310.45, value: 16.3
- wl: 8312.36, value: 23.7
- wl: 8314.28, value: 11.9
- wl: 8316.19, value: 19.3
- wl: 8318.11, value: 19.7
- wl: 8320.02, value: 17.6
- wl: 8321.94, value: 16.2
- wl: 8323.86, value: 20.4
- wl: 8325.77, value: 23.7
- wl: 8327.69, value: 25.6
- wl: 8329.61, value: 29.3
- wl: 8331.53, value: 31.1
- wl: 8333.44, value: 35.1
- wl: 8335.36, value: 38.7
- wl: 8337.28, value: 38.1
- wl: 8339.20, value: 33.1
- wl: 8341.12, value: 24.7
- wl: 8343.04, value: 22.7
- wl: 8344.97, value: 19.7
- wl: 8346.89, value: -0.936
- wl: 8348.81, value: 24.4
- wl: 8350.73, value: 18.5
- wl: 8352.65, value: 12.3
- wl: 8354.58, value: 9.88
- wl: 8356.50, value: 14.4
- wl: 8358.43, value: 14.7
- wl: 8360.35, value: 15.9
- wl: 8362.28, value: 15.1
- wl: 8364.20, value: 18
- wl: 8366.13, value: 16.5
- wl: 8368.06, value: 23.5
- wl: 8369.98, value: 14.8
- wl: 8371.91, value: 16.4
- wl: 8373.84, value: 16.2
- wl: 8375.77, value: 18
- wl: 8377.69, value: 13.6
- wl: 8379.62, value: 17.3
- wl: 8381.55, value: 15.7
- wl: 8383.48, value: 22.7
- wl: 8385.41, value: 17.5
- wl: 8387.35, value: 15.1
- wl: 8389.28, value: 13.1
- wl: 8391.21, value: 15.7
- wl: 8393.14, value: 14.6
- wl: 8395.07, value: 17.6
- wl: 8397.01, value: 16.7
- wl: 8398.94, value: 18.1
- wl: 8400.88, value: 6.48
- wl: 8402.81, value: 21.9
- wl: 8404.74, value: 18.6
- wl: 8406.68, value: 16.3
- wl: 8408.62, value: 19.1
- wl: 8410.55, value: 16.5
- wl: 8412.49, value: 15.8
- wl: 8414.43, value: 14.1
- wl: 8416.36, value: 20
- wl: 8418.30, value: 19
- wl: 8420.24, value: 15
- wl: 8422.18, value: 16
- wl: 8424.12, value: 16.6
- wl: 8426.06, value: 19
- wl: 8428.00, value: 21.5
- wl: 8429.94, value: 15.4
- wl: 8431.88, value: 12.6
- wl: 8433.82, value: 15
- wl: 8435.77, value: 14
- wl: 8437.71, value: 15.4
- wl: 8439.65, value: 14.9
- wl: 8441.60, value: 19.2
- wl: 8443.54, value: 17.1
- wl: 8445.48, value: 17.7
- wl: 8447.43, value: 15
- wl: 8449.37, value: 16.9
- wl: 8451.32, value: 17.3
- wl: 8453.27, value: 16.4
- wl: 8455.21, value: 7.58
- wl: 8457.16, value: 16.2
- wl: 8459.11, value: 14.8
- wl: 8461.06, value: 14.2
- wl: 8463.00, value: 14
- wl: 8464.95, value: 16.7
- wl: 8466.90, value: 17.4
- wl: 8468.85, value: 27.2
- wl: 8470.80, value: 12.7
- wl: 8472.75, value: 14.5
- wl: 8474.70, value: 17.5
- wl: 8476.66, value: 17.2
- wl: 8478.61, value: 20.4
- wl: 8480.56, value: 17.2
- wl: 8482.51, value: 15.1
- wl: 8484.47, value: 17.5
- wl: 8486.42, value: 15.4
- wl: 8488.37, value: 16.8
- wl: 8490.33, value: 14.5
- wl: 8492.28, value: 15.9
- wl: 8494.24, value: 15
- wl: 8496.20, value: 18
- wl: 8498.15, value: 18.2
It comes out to 0.16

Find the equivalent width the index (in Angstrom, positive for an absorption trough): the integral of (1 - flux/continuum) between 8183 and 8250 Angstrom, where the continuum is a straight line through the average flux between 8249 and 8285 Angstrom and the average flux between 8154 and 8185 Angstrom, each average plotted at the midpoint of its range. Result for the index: 1.8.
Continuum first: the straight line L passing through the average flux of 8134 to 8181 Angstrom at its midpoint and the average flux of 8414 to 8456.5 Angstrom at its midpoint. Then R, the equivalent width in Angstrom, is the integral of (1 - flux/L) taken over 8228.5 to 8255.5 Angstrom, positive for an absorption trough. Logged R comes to -3.8 Angstrom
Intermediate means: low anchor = 18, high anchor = 16.2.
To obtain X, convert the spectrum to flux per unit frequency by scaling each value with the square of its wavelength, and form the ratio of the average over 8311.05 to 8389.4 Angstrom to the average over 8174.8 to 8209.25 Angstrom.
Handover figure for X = 1.3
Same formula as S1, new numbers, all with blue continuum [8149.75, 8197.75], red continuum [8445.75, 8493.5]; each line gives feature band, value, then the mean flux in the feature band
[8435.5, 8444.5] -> 0.00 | 16.3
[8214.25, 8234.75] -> 0.03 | 16.8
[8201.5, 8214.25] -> 0.07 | 16.3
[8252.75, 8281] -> -0.03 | 17.6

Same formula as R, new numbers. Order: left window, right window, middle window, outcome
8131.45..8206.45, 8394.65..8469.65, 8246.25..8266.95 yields -4.30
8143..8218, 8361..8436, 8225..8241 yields -0.89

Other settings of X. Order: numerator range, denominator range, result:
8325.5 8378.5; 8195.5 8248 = 1.27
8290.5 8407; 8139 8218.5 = 1.17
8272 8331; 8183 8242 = 1.15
